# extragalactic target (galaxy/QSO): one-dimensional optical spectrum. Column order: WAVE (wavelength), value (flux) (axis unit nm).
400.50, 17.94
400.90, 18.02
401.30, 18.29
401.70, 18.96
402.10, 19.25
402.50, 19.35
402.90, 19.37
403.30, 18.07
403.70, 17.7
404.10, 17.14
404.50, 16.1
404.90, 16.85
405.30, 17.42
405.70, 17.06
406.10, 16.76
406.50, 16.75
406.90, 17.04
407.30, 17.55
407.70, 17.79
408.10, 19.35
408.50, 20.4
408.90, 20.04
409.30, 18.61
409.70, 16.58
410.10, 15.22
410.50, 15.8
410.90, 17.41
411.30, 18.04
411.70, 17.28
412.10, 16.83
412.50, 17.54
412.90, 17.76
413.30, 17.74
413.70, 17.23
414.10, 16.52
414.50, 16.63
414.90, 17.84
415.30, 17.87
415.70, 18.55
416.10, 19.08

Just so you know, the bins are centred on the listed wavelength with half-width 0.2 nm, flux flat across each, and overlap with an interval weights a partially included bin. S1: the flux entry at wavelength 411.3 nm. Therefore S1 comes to 18.04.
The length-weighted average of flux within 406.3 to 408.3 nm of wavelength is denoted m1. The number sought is 17.7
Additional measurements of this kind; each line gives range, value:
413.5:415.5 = 17.2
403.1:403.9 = 17.9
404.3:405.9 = 16.9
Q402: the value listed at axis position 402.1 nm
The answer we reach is 19.25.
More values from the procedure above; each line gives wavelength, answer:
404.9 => 16.85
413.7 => 17.23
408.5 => 20.4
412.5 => 17.54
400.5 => 17.94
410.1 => 15.22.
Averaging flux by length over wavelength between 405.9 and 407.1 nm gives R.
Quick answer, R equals 16.9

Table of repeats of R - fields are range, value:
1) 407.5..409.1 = 19.4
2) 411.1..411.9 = 17.7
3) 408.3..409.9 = 18.9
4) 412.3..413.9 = 17.6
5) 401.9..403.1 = 19.3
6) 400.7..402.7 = 18.8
